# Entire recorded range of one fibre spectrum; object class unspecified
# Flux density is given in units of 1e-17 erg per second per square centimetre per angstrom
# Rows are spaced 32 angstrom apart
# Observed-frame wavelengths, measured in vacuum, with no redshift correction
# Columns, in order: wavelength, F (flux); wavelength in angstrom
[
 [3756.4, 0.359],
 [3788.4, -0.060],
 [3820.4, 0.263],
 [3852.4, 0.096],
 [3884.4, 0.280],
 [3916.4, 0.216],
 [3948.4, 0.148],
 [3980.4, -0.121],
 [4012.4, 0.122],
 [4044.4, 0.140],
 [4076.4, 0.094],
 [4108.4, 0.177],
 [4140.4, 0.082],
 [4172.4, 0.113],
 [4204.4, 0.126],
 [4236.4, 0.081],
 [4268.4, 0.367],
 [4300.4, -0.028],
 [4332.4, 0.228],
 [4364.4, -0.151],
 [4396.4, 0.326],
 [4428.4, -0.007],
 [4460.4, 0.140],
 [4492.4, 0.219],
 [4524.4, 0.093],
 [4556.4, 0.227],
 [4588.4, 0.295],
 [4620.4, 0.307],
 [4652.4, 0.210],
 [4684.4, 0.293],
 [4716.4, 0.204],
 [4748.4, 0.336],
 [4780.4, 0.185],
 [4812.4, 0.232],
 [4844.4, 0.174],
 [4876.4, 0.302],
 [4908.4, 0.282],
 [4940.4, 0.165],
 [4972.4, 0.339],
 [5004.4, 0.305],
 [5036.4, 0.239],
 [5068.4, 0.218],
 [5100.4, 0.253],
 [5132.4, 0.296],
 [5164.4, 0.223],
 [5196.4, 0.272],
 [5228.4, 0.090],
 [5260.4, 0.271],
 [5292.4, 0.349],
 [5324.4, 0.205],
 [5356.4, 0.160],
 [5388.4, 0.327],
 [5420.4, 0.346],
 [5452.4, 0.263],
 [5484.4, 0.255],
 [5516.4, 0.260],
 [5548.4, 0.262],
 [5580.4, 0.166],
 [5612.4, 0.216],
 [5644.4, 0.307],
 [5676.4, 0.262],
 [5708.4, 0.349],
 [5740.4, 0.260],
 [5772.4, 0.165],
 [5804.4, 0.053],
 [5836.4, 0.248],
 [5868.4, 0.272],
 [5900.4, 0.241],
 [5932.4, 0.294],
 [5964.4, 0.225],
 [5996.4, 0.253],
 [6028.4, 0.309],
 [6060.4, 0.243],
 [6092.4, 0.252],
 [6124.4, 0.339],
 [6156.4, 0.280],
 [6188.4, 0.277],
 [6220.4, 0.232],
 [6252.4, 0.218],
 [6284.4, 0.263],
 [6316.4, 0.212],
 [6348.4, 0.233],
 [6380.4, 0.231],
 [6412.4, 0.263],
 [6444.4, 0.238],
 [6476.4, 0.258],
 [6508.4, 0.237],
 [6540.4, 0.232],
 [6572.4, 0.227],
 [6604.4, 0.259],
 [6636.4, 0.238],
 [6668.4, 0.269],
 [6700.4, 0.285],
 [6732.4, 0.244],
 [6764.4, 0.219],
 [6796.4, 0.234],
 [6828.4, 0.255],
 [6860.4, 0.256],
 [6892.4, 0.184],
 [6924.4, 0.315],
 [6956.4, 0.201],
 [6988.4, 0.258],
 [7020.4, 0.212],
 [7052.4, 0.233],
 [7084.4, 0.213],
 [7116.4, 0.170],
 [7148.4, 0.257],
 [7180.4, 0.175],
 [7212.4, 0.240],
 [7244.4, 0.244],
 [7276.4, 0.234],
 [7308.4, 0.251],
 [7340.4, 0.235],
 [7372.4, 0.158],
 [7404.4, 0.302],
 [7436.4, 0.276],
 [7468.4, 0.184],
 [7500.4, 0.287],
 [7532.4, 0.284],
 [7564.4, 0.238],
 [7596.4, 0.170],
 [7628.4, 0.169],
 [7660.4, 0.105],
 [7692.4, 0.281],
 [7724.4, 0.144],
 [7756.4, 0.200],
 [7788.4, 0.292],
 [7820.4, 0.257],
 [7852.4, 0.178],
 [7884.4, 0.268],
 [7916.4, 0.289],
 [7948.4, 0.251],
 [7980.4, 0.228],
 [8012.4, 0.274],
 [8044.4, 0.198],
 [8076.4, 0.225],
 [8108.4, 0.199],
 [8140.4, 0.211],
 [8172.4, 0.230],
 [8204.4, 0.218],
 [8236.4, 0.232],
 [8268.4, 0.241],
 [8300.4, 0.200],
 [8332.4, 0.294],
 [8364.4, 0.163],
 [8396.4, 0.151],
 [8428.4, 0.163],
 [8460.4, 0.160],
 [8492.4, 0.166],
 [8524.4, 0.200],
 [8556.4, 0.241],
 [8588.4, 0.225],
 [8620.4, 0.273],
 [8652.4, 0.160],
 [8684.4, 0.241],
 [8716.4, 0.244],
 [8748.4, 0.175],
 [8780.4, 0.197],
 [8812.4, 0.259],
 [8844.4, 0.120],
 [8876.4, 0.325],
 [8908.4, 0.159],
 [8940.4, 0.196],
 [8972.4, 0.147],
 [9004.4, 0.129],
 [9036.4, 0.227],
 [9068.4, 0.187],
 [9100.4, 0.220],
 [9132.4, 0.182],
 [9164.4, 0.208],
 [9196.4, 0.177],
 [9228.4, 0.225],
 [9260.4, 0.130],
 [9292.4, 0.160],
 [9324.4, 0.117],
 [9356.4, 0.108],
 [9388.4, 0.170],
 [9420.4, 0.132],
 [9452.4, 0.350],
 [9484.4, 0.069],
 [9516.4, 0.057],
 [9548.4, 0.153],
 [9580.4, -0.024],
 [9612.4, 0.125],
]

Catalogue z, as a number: 0.14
